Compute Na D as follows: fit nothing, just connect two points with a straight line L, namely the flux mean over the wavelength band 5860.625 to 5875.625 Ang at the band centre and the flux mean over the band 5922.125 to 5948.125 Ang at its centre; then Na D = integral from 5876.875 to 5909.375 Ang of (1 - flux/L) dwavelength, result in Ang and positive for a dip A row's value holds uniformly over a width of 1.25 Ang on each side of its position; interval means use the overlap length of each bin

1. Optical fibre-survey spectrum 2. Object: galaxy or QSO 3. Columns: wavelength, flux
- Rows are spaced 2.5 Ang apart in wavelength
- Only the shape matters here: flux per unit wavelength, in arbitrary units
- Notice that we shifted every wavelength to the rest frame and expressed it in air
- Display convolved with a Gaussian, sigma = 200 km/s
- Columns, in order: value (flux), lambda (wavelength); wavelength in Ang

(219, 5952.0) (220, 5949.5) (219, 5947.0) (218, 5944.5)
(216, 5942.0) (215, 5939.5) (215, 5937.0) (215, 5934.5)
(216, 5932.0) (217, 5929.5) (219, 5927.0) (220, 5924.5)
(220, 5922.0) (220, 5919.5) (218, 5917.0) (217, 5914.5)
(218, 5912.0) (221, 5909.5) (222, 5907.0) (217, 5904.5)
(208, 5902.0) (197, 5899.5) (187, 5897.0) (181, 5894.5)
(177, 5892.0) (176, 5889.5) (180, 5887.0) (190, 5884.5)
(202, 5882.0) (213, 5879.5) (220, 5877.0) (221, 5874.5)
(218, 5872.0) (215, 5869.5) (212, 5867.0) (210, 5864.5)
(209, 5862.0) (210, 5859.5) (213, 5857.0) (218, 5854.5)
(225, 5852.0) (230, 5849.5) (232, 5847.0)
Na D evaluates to 2.6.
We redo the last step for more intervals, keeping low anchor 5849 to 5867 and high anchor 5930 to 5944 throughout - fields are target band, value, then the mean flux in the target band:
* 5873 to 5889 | 0.92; 203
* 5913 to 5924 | -0.16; 219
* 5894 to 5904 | 0.91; 196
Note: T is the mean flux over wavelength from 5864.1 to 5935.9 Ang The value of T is 209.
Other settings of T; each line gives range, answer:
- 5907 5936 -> 218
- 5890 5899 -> 182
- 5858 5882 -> 214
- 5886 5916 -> 200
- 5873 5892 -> 199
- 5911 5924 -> 219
